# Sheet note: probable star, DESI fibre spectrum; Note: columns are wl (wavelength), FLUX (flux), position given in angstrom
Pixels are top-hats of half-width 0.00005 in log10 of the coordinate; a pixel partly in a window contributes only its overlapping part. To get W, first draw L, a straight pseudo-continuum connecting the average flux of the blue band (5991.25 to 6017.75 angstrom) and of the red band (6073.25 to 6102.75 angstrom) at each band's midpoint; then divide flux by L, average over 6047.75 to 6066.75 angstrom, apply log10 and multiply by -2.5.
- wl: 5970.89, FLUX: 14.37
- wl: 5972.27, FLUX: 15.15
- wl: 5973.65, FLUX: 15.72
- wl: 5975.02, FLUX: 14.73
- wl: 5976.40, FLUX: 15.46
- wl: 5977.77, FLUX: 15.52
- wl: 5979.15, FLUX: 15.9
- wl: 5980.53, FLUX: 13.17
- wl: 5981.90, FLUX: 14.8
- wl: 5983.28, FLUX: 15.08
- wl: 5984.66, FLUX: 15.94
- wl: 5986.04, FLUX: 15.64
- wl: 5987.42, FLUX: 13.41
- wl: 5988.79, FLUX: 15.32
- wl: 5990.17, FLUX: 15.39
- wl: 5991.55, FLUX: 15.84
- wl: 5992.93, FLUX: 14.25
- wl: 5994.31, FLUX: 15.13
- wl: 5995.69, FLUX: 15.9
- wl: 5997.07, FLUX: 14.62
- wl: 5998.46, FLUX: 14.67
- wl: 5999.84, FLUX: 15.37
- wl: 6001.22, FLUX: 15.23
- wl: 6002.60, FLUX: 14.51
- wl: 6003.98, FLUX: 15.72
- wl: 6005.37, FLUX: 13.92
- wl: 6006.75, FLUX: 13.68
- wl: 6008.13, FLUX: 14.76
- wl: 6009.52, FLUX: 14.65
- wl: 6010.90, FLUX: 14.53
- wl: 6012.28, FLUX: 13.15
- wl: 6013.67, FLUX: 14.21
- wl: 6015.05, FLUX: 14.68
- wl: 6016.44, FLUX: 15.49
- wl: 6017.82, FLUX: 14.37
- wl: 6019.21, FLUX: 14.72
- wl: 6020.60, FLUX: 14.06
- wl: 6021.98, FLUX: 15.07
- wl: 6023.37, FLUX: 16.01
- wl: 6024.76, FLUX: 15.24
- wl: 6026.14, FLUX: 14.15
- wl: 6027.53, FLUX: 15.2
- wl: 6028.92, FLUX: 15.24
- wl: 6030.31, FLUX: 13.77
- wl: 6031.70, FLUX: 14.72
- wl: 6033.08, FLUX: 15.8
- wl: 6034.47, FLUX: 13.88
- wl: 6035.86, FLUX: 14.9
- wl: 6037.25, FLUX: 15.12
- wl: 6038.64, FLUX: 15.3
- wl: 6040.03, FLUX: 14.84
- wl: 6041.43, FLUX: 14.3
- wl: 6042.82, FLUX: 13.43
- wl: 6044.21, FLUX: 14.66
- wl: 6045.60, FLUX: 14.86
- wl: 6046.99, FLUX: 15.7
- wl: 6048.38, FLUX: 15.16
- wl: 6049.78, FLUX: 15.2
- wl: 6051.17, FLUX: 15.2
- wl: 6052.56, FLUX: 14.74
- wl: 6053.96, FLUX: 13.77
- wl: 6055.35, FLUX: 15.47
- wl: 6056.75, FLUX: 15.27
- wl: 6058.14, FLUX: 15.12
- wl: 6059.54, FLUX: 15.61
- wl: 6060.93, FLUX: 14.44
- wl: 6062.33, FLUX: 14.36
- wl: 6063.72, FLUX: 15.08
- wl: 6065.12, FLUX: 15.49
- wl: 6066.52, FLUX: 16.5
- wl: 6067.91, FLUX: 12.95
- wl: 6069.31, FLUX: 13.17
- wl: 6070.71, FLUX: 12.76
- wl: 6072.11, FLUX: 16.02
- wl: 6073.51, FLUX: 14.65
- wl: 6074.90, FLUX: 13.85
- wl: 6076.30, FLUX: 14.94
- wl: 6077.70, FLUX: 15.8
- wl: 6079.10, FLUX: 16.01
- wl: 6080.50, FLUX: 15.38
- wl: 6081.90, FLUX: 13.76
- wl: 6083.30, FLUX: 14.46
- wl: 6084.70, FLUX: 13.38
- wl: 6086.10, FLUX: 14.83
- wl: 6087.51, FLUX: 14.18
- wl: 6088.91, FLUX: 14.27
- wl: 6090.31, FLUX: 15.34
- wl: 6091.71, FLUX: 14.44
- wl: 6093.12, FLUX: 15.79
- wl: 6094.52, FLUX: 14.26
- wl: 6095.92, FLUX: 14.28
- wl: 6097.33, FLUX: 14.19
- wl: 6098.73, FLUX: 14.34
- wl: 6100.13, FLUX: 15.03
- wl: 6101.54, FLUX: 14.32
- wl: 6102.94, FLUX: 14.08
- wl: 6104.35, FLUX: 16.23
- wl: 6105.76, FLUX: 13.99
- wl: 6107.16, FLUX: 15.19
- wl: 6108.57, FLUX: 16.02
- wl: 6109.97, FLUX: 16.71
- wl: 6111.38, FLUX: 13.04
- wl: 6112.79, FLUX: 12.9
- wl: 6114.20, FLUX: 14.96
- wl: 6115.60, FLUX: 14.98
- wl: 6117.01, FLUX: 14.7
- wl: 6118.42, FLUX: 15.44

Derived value -0.03 mag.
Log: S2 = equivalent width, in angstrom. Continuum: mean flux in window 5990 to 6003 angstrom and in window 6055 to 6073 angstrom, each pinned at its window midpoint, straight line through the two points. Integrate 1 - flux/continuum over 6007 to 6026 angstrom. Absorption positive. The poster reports 0.4 angstrom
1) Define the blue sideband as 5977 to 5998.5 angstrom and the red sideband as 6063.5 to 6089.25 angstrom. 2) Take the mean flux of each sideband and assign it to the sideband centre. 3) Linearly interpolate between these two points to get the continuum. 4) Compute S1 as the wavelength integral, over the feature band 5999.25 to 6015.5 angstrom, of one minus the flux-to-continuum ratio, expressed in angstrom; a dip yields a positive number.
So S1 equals 0.5 angstrom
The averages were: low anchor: 15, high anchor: 14.6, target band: 14.5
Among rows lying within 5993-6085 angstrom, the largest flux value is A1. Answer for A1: 16.5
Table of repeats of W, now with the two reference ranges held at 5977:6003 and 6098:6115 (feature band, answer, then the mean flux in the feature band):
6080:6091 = 0.03 mag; 14.4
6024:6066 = 0.00 mag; 14.9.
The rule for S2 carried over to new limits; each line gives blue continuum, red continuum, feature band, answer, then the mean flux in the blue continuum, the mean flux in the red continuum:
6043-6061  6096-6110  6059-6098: 0.8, 15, 14.9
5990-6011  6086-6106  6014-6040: -0.1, 14.9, 14.6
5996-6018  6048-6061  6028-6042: 0.1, 14.6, 15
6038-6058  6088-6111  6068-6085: 0.4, 14.9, 14.9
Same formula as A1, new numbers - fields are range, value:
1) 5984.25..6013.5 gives 15.94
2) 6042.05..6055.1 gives 15.7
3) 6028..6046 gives 15.8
